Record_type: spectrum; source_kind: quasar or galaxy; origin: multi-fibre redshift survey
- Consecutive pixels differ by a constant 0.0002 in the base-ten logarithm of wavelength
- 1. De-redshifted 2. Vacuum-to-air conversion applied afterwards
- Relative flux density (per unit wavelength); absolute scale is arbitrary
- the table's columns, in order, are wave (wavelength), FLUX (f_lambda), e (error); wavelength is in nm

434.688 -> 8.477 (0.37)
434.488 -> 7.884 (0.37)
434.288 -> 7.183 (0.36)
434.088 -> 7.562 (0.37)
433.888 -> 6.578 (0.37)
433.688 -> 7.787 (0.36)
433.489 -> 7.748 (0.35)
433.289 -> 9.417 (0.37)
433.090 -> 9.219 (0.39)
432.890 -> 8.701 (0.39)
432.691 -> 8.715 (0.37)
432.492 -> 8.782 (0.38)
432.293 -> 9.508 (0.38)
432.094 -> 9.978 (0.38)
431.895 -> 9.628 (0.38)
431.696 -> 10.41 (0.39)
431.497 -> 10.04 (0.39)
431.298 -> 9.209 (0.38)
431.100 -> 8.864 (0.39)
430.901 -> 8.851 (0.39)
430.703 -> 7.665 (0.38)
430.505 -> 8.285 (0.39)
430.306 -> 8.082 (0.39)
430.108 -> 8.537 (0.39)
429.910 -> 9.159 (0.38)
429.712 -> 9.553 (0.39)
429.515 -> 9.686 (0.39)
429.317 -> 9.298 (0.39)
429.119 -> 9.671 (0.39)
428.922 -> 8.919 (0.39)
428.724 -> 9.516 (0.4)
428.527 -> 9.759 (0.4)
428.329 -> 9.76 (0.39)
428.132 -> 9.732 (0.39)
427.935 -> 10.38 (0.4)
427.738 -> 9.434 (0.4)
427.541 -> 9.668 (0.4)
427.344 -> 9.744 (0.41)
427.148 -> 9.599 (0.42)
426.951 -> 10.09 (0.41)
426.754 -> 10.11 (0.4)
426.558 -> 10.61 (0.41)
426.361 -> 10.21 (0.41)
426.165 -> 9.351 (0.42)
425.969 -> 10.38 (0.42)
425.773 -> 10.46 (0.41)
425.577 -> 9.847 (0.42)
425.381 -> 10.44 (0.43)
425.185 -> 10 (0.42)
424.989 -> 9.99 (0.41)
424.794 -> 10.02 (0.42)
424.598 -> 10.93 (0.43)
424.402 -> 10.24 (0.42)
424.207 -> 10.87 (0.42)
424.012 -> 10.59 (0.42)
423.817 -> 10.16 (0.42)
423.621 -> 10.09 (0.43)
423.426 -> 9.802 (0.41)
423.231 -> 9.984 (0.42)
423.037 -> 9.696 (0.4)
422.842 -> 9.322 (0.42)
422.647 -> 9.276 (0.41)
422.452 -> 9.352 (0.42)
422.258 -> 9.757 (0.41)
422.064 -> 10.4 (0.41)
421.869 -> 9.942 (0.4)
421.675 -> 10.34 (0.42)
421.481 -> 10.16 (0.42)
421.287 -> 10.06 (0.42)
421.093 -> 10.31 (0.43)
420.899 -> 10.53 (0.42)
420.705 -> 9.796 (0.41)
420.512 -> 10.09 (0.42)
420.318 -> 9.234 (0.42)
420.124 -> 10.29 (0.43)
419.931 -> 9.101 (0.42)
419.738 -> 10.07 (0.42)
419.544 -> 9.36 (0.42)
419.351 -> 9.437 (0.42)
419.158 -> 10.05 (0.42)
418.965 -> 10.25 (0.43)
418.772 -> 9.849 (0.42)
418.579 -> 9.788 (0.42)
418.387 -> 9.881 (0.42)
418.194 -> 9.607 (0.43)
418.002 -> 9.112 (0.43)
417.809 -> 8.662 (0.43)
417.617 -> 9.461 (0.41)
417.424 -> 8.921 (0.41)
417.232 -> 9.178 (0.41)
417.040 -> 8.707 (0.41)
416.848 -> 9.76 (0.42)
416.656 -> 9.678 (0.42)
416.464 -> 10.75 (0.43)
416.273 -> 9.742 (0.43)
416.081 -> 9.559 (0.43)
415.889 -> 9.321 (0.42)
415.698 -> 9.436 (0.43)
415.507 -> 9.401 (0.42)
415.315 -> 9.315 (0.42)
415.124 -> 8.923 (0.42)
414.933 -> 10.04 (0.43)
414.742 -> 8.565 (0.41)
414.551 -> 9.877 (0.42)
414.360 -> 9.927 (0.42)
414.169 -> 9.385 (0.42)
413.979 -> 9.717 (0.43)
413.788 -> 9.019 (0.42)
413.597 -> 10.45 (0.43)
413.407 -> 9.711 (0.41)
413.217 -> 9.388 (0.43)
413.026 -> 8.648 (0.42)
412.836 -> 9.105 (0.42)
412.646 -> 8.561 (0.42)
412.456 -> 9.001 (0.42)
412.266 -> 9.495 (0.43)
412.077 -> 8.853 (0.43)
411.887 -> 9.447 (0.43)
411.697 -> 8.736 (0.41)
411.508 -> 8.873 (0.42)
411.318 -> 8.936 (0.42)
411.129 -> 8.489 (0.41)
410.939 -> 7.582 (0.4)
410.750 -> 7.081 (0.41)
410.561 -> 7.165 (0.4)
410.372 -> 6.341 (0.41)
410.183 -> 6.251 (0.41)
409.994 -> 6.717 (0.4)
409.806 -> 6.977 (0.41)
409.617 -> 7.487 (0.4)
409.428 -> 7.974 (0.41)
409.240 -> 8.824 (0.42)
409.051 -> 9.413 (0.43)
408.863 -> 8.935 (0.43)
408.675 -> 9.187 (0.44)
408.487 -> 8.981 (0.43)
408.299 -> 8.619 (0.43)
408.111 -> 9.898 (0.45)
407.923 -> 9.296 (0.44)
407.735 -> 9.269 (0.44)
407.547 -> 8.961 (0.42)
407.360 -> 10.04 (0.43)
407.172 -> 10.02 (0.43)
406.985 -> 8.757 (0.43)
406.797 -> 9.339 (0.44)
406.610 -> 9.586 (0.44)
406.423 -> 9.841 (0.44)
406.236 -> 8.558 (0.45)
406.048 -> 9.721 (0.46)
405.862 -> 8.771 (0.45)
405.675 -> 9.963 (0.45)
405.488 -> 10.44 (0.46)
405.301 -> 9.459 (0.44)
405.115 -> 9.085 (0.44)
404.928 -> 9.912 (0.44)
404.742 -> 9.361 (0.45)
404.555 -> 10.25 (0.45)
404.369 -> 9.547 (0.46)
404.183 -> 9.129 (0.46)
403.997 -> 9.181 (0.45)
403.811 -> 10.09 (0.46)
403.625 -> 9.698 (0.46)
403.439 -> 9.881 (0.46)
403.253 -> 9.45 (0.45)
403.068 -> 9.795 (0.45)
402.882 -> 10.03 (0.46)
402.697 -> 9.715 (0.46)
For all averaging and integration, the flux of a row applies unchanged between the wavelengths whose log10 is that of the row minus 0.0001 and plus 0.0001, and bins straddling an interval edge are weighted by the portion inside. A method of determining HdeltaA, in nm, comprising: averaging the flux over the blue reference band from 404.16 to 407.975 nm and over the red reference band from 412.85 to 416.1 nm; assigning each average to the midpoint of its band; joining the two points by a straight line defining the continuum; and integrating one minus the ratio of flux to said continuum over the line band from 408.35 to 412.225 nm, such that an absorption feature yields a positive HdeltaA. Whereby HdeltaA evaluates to 0.55 nm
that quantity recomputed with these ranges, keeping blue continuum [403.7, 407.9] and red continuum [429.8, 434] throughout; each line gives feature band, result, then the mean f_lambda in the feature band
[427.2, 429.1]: -0.16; 9.66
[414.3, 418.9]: -0.13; 9.48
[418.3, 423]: -0.38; 9.86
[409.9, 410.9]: 0.28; 6.76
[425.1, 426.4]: -0.16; 10.1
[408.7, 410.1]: 0.20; 8.09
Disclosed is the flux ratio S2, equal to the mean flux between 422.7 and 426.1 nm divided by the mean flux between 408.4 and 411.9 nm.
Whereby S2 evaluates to 1.3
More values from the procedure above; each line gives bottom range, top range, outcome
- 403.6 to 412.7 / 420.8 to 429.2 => 1.12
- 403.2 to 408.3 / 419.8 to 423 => 1.04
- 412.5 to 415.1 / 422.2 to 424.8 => 1.07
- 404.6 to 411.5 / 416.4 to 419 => 1.09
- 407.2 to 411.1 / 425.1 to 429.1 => 1.19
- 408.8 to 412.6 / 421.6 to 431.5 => 1.19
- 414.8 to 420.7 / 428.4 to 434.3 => 0.93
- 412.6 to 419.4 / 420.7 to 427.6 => 1.06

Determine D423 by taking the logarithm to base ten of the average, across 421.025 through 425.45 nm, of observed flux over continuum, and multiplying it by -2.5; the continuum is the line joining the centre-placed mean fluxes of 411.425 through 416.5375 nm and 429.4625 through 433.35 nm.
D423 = -0.094 mag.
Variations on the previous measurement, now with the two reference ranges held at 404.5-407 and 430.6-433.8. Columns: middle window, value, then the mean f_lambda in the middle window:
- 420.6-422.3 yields -0.11 mag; 10.2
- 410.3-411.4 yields 0.23 mag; 7.61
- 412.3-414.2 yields 0.01 mag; 9.3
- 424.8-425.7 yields -0.10 mag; 10.1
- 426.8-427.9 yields -0.07 mag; 9.76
